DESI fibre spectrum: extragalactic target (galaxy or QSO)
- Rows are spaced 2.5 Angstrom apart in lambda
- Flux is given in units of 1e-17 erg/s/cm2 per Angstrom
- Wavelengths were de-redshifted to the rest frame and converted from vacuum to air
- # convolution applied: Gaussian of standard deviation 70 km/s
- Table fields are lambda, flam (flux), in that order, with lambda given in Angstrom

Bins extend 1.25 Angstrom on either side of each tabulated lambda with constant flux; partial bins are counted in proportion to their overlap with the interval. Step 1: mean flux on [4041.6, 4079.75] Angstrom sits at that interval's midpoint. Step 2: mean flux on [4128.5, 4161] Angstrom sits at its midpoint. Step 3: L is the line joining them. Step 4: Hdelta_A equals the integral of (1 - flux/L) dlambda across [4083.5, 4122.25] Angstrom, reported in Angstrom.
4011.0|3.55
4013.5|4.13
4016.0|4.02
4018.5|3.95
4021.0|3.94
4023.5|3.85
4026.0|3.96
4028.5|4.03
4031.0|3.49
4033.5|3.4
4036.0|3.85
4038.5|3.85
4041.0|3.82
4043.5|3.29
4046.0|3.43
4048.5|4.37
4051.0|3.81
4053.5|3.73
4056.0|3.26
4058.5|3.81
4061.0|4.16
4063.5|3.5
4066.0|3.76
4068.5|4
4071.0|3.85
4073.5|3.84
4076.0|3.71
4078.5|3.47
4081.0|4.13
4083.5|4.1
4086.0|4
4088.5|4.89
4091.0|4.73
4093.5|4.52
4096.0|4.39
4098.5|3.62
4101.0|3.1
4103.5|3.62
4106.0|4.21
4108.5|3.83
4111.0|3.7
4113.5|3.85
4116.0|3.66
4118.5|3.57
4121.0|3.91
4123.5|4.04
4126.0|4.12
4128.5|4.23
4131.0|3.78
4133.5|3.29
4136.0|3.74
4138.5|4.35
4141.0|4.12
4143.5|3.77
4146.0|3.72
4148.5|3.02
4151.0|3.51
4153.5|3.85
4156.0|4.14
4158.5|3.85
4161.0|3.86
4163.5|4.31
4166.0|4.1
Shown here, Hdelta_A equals -2.3 Angstrom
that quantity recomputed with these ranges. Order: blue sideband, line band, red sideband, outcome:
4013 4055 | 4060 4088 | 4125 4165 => -0.5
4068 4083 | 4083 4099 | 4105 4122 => -2.2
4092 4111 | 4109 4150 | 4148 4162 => 0.1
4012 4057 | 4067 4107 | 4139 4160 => -2.4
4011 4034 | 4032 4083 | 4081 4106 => 2.9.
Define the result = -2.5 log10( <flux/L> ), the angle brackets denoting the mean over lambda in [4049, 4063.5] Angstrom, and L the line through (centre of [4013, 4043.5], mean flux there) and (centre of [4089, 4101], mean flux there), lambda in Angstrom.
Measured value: 0.06 mag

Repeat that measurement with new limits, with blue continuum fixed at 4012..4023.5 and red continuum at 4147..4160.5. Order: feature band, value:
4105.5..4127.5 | -0.029 mag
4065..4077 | 0.009 mag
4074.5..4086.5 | -0.008 mag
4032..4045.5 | 0.089 mag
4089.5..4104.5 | -0.058 mag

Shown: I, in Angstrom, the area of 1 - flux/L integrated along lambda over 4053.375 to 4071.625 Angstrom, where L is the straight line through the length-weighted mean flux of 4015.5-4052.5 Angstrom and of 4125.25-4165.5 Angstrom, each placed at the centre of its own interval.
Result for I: 0.3 Angstrom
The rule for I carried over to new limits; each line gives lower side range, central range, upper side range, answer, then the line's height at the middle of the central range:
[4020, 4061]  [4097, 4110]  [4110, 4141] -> 0.5 Angstrom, 3.84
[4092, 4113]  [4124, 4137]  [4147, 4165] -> 0.0 Angstrom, 3.84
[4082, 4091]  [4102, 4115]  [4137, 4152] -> 1.0 Angstrom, 4.14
